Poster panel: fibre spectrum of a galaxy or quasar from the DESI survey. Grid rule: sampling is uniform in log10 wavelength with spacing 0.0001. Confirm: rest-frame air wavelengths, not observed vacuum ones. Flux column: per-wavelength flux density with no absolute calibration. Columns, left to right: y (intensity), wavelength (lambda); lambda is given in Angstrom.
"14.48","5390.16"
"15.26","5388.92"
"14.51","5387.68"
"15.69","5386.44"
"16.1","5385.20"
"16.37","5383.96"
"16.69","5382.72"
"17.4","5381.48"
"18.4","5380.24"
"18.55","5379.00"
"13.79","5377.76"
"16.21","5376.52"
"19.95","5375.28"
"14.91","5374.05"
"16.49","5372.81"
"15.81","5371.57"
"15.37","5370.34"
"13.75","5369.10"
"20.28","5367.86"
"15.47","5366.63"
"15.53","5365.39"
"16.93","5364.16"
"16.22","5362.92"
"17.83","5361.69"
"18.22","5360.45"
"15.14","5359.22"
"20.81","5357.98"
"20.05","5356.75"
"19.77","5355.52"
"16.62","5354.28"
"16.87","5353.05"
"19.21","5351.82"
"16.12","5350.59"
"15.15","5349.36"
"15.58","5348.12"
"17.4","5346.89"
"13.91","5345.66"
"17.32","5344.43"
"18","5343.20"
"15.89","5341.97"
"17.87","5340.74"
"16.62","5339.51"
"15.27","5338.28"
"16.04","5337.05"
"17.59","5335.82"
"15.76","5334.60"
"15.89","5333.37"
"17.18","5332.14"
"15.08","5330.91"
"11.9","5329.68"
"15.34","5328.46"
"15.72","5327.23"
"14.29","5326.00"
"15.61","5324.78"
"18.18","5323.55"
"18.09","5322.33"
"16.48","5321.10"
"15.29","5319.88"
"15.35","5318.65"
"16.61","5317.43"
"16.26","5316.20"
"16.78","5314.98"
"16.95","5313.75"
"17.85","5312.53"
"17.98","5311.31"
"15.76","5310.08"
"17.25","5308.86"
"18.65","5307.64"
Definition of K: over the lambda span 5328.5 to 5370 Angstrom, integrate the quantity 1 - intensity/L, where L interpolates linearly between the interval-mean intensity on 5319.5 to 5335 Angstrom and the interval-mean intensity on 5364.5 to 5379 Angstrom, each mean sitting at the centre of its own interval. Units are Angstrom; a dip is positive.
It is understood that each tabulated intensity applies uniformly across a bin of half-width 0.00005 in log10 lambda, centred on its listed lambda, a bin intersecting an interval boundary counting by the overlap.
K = -1.73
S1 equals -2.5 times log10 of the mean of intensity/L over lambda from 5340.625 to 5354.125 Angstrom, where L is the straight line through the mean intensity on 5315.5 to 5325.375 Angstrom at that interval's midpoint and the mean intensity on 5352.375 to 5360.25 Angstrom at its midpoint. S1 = 0.07 mag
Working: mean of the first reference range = 16.5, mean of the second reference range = 18.2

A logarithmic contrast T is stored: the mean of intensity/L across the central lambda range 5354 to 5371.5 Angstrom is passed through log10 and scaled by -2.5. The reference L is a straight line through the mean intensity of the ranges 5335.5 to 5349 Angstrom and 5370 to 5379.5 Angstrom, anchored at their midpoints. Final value -0.05 mag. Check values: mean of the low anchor 16.4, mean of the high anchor 16.4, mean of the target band 17.2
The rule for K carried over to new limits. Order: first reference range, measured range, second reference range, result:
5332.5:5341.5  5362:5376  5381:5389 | -0.3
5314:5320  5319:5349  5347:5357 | 1.1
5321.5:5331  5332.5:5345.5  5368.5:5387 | -0.6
